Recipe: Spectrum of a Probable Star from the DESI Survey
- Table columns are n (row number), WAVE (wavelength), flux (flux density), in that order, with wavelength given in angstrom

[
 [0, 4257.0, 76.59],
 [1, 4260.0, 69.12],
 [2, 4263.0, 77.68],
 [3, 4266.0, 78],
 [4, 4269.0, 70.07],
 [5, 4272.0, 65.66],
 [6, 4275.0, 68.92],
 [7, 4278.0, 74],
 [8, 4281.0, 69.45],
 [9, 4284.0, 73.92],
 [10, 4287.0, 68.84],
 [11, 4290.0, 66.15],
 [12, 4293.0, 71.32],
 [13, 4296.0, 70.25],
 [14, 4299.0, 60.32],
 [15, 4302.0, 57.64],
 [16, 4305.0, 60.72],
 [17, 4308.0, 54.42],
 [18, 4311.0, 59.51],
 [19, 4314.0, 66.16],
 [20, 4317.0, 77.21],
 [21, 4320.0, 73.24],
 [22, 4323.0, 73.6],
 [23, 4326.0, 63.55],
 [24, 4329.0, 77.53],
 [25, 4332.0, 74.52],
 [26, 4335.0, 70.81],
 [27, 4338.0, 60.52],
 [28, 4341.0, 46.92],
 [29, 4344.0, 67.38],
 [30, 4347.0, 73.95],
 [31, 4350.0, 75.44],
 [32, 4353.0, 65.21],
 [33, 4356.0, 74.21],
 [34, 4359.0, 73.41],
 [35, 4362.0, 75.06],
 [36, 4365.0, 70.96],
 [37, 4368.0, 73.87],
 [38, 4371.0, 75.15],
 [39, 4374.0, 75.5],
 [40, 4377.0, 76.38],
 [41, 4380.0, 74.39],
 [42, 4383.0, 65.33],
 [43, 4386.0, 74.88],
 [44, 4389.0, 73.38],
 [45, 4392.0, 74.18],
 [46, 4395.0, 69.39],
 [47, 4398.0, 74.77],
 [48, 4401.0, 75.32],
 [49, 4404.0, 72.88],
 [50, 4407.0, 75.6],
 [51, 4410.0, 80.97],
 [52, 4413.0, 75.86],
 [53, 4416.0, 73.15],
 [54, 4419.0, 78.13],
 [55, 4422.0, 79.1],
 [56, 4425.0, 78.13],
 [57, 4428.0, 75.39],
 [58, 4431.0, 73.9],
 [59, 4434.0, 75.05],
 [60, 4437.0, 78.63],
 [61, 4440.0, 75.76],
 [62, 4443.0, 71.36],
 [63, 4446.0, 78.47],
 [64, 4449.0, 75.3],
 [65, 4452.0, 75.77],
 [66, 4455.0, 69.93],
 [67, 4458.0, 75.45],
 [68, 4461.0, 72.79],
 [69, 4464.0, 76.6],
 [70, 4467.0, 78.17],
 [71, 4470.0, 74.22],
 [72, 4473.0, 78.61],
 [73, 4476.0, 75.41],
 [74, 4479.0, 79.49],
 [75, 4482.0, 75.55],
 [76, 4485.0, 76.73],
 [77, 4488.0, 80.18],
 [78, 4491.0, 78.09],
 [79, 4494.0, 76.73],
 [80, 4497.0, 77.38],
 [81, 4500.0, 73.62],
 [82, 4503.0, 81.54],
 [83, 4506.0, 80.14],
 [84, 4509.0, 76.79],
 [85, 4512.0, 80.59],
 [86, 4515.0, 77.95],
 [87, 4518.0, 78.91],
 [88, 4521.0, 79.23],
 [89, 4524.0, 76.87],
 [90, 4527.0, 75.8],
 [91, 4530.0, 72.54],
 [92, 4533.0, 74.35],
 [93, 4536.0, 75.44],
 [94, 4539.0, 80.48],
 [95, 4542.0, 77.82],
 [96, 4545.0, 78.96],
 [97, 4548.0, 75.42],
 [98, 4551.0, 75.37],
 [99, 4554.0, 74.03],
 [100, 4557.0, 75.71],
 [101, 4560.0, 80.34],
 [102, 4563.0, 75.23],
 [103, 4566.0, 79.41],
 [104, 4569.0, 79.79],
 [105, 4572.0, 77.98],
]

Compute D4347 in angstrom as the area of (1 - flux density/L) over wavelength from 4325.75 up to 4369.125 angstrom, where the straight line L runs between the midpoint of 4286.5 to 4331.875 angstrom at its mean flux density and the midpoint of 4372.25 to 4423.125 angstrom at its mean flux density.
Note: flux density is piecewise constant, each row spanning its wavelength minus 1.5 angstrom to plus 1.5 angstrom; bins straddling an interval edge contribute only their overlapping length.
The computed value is 0.3 angstrom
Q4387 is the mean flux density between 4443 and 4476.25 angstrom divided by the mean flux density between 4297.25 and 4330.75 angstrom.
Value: 1.1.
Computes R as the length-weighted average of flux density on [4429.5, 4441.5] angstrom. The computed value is 75.8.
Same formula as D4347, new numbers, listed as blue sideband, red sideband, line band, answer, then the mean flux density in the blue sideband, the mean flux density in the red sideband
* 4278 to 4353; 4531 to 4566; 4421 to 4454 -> -1.7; 67.3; 76.7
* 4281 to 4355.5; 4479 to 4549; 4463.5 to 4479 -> -0.3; 67.2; 77.5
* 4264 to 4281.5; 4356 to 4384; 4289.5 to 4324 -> 3.0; 71.3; 73.5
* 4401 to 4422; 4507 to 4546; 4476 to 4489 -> -0.1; 76.3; 77.4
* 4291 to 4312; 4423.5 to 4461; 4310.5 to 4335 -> -2.7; 62.2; 75.2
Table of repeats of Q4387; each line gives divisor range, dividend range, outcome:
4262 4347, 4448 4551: 1.13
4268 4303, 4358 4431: 1.09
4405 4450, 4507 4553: 1.01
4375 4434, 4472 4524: 1.04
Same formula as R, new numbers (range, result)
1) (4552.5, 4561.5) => 76.7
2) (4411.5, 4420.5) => 75.7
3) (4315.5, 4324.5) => 74.7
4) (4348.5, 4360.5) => 72.1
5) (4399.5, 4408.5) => 74.6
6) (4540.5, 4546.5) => 78.4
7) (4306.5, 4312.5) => 57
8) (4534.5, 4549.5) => 77.6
